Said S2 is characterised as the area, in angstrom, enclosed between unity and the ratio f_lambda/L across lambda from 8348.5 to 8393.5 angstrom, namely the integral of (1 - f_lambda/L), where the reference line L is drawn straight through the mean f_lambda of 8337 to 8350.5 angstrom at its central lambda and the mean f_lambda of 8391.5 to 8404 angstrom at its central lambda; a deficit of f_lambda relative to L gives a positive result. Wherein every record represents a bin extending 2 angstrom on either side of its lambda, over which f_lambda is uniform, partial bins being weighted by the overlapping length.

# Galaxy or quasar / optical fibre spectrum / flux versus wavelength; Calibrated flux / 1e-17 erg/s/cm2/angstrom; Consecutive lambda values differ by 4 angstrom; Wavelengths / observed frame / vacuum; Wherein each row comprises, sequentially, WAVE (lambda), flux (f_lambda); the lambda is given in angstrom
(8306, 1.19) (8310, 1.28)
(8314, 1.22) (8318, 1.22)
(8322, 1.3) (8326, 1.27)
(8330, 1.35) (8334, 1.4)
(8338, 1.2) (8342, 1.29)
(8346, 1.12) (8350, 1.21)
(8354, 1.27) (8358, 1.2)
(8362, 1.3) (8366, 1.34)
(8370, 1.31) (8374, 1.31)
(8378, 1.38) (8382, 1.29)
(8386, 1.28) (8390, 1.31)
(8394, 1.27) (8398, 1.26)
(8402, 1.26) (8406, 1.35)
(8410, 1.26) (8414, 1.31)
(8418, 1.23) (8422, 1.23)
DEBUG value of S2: -2.0 angstrom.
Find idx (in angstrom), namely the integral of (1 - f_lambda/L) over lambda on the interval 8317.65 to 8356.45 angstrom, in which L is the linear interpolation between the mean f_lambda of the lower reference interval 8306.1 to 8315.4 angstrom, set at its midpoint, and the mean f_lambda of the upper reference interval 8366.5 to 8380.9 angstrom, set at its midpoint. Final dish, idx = 0.4 angstrom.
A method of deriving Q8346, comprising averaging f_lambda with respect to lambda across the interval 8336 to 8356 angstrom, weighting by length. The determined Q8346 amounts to 1.22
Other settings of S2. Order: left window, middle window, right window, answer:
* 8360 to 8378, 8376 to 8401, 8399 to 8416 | 0.2 angstrom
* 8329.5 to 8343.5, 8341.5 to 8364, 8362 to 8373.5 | 1.5 angstrom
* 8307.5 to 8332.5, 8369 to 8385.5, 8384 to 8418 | -0.5 angstrom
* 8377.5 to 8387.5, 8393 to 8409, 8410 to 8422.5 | 0.0 angstrom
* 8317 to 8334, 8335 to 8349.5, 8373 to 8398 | 0.9 angstrom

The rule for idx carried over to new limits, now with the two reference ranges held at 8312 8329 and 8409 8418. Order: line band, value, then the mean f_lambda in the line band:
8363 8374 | -0.46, 1.32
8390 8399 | -0.03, 1.28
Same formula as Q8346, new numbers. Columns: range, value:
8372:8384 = 1.33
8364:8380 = 1.33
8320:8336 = 1.33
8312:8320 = 1.22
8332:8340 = 1.3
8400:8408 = 1.31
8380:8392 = 1.29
